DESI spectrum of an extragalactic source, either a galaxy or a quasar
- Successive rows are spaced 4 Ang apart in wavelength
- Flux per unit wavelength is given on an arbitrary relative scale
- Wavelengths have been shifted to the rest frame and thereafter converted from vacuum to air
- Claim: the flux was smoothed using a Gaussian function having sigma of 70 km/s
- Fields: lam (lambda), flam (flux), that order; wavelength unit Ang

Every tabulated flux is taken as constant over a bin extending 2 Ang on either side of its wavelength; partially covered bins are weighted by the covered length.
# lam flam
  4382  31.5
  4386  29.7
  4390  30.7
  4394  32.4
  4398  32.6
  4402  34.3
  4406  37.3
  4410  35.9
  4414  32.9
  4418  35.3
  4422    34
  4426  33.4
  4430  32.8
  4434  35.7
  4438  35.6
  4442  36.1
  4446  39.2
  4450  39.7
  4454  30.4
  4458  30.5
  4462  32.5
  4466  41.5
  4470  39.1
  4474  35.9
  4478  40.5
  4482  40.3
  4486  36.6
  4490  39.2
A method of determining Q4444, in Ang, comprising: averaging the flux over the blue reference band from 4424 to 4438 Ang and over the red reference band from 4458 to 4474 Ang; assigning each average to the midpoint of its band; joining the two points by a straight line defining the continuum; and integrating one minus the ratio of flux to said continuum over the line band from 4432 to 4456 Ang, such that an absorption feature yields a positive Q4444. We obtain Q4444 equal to -0.7 Ang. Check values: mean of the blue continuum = 34.2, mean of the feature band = 36.1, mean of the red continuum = 36.6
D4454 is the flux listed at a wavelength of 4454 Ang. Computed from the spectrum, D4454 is 30.4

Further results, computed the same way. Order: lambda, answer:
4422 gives 34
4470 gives 39.1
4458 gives 30.5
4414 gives 32.9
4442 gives 36.1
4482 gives 40.3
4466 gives 41.5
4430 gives 32.8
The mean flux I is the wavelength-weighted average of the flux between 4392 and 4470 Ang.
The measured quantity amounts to 35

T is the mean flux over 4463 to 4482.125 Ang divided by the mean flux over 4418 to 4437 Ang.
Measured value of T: 1.14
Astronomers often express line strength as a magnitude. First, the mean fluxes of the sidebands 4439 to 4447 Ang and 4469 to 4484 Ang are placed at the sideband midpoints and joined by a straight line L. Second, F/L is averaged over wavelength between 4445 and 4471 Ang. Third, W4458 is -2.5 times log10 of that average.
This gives 0.06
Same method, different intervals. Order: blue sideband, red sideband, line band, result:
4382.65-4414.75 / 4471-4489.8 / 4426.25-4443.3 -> 0.02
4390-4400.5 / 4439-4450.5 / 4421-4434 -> 0.07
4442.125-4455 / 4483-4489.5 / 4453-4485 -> 0.02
